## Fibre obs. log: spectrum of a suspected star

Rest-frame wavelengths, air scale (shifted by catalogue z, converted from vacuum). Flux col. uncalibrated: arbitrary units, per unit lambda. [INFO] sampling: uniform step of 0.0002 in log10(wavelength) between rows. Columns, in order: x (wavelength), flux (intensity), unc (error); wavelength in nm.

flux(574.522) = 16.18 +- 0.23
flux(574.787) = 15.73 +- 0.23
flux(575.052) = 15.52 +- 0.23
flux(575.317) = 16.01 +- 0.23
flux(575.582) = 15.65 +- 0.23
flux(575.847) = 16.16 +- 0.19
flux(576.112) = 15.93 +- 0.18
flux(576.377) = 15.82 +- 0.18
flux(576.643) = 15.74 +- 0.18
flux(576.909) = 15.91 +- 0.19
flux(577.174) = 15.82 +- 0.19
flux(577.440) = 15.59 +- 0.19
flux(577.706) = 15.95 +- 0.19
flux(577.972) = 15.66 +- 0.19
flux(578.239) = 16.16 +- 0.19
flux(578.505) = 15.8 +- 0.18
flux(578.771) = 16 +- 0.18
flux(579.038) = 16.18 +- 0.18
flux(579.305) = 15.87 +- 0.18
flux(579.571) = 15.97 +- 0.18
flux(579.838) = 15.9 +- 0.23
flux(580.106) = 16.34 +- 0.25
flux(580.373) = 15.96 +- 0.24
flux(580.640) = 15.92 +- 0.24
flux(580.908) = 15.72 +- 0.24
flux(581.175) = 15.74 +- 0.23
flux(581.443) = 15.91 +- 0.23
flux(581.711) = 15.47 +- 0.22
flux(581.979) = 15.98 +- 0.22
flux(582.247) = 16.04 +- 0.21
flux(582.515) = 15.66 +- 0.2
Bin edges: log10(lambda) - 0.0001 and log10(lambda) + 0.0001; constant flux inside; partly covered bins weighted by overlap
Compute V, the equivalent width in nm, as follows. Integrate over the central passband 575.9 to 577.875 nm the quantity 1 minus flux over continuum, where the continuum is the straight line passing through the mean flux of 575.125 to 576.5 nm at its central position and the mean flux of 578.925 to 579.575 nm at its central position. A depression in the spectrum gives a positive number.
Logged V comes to 0.013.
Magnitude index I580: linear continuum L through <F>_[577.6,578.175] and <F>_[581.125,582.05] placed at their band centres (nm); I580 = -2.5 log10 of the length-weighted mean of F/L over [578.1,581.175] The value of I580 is -0.01 mag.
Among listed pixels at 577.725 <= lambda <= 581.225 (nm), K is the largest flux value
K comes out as 16.34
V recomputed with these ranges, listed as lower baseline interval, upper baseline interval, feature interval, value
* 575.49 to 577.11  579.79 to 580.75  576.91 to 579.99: 0.01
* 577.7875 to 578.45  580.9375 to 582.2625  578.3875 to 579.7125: -0.01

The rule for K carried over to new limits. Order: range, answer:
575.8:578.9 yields 16.16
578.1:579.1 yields 16.18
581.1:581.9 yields 15.91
